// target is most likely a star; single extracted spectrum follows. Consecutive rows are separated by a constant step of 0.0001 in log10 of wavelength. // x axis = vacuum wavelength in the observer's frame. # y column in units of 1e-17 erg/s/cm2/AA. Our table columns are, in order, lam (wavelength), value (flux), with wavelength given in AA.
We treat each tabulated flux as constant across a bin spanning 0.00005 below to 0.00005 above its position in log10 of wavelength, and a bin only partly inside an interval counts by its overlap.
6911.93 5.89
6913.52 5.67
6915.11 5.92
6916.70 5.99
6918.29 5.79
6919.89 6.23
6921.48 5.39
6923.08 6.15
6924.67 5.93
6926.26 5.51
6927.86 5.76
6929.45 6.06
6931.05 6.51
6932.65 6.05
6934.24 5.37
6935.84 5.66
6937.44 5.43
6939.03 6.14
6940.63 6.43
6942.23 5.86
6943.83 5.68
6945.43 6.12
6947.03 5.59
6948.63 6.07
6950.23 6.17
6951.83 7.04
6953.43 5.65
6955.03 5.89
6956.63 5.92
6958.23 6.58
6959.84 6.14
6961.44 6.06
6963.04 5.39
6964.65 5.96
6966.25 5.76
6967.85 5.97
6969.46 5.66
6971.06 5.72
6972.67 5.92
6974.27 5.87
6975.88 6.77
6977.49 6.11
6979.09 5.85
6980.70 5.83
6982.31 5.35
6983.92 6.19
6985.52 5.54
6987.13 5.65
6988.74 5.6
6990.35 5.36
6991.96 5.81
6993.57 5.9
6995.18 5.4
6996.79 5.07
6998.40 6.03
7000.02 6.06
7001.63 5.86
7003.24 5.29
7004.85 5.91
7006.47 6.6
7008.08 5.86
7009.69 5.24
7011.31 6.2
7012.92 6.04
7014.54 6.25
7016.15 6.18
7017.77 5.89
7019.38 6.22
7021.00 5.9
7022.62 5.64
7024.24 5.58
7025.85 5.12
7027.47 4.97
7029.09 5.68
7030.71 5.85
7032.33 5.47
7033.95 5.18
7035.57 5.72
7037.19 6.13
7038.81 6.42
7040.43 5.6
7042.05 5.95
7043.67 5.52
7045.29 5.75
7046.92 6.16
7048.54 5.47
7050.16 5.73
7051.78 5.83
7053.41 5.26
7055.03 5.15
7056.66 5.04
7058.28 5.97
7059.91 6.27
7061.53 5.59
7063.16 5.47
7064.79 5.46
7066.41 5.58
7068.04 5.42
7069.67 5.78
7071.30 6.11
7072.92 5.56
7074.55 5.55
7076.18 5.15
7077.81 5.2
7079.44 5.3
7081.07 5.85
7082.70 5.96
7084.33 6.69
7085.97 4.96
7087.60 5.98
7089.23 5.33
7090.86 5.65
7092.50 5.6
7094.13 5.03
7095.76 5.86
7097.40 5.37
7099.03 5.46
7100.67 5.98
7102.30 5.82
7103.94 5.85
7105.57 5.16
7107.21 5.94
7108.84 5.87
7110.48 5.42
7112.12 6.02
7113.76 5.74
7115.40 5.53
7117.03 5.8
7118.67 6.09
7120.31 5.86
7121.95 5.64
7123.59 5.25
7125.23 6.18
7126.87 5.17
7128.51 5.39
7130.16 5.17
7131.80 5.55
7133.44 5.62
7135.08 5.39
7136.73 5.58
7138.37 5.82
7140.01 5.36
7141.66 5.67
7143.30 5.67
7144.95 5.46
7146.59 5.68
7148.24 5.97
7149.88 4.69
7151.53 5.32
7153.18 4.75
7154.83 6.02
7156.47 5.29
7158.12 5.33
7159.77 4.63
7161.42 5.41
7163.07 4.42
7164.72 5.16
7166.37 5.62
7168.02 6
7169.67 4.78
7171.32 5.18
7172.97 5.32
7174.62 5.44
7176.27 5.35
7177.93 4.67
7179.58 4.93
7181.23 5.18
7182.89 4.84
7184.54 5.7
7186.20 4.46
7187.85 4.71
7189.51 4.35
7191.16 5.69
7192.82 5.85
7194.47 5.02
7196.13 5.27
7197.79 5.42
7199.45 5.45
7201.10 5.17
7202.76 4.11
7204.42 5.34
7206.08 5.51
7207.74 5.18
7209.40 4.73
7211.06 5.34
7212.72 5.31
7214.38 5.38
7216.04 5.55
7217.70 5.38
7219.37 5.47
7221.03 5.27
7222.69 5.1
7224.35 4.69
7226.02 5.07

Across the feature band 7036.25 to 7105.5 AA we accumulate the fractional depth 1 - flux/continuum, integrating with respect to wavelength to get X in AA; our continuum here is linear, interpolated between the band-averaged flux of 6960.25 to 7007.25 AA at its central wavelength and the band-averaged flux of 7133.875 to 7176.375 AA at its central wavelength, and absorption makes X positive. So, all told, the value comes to -0.9 AA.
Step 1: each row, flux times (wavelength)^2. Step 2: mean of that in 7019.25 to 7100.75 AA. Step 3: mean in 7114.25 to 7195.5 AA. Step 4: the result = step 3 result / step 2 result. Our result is 1.0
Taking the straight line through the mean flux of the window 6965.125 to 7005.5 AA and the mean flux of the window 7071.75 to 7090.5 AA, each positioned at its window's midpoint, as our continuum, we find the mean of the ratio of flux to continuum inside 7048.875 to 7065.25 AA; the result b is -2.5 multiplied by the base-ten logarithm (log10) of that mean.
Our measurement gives 0.01 mag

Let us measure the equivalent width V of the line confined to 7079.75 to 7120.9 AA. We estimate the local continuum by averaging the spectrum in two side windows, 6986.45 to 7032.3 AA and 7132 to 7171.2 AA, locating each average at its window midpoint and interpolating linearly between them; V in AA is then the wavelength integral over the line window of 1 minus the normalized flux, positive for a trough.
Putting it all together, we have -1.5 AA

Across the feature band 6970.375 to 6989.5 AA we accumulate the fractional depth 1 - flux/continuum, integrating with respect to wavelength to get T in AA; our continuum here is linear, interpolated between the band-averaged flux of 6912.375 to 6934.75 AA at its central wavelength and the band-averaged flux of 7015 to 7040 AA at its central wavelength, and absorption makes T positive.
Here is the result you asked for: -0.2 AA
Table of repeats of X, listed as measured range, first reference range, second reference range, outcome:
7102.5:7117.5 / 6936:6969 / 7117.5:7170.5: -0.47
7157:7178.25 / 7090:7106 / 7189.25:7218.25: 0.67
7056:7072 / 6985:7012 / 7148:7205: -0.45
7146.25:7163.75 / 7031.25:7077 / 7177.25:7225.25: 0.27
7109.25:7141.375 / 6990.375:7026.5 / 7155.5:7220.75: -1.26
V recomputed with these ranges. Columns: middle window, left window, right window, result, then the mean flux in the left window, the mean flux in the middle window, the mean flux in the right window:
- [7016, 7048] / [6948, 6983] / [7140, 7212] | 0.0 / 5.99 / 5.73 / 5.21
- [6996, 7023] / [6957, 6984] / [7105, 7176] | -0.3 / 5.94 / 5.9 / 5.47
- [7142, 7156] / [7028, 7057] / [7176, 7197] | -0.6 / 5.66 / 5.45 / 5.07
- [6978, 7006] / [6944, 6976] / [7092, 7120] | 1.0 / 5.99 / 5.7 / 5.68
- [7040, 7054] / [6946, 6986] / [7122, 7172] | 0.0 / 5.97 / 5.71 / 5.39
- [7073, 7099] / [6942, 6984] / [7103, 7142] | 0.6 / 5.96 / 5.56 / 5.63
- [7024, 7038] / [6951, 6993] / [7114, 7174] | 0.6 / 5.91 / 5.52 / 5.44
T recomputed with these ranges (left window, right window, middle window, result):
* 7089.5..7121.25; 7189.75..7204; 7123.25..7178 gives 0.8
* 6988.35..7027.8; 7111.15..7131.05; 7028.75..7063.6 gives 0.2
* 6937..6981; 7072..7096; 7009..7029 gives 0.1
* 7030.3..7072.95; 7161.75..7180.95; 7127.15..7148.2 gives -0.9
